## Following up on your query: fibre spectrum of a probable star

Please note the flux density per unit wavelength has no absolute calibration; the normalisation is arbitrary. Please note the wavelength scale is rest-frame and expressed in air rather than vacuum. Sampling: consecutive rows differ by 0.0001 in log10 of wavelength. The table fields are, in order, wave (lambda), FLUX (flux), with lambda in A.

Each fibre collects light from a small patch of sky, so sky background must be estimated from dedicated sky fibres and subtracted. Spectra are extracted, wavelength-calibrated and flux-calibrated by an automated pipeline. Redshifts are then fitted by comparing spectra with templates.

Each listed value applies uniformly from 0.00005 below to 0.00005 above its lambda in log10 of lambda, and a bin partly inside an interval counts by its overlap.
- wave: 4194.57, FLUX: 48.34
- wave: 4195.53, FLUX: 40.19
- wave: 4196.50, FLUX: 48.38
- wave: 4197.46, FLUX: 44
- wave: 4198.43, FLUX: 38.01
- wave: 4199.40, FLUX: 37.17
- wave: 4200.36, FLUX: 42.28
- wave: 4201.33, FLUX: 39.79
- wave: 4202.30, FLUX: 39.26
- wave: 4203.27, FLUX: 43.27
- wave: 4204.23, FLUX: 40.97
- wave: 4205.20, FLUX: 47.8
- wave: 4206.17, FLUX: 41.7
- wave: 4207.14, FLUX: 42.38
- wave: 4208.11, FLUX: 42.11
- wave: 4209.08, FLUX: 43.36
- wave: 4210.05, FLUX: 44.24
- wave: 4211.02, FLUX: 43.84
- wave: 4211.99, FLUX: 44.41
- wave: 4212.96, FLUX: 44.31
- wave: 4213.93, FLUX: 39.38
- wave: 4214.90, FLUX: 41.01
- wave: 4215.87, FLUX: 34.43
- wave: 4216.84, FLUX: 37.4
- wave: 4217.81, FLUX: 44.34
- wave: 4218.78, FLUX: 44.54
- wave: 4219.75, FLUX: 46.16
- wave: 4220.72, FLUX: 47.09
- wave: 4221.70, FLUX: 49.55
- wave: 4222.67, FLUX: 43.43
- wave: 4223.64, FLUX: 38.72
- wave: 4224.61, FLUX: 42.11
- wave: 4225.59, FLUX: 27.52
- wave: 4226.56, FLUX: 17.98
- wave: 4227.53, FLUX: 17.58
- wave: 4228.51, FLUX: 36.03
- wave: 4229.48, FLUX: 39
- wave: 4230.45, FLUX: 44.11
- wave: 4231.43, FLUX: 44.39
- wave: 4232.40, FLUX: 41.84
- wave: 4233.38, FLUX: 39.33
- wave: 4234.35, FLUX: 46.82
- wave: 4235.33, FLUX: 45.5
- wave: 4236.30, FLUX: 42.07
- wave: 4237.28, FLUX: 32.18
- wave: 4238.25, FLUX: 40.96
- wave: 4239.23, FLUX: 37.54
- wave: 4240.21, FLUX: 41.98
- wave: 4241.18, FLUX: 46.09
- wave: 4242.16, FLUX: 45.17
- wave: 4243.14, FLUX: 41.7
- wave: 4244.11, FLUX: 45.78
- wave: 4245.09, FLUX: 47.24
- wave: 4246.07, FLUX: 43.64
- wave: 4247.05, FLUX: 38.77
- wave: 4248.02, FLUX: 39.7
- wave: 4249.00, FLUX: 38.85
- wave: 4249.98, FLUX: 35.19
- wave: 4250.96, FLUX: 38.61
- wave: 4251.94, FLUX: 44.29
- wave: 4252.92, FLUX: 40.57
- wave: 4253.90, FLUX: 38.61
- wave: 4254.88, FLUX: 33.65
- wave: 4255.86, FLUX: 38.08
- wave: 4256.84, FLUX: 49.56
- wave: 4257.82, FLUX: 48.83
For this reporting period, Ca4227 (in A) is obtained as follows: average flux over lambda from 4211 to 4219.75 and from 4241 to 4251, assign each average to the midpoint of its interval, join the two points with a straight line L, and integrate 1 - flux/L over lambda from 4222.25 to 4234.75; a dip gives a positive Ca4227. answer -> 1.5 A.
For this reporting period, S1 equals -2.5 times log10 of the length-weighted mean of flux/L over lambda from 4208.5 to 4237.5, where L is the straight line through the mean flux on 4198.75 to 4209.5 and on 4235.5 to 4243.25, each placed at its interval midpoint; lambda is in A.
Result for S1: 0.03 mag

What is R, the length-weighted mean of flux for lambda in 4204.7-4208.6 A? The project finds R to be 43.4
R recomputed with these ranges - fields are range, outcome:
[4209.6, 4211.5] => 44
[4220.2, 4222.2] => 48.1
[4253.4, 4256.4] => 37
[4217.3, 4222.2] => 46.3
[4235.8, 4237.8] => 37.4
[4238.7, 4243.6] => 42.4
